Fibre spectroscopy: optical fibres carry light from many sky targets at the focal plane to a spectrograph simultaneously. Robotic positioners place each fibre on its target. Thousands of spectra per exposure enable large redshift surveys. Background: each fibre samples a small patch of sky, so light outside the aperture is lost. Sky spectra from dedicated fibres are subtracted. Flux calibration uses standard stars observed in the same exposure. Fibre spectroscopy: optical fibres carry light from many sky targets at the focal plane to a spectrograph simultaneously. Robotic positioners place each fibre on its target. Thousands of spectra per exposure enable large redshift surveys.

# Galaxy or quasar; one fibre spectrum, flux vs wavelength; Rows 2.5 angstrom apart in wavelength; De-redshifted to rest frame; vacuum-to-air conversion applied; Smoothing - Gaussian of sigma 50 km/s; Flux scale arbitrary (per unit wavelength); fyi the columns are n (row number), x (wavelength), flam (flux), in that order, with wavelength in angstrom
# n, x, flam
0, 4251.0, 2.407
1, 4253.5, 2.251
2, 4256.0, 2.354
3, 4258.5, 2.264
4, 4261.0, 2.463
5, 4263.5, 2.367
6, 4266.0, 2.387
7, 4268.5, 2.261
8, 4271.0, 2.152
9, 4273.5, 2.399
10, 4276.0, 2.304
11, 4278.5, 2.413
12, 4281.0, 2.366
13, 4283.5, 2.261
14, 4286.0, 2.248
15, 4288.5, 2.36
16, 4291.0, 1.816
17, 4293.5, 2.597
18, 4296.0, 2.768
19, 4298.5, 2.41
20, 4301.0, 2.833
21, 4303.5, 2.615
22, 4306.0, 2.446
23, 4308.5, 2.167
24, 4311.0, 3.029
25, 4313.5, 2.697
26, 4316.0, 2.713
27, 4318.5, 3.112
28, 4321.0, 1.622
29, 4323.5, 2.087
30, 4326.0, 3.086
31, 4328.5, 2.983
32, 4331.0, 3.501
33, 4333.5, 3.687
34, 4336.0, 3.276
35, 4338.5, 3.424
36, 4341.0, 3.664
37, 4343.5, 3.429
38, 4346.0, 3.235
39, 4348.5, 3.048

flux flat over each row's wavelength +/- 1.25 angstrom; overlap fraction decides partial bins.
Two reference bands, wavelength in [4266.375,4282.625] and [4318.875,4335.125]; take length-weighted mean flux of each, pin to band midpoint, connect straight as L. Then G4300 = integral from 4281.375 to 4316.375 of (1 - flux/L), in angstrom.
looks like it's 1.1 angstrom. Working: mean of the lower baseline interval 2.32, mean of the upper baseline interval 2.85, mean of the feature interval 2.49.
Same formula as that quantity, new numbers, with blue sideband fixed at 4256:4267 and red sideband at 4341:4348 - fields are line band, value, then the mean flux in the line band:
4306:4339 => 2.76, 2.85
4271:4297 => 2.92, 2.34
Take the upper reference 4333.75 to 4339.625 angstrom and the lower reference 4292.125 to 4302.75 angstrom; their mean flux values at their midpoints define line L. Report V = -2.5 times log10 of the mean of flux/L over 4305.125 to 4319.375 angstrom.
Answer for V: 0.09 mag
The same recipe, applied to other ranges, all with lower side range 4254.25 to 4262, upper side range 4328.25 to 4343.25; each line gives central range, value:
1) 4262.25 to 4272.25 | 0.08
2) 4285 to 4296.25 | 0.21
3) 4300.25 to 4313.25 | 0.16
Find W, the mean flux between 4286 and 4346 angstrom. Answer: 2.79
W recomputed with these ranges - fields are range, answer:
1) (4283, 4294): 2.23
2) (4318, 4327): 2.41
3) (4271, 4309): 2.4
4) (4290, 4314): 2.54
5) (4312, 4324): 2.48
